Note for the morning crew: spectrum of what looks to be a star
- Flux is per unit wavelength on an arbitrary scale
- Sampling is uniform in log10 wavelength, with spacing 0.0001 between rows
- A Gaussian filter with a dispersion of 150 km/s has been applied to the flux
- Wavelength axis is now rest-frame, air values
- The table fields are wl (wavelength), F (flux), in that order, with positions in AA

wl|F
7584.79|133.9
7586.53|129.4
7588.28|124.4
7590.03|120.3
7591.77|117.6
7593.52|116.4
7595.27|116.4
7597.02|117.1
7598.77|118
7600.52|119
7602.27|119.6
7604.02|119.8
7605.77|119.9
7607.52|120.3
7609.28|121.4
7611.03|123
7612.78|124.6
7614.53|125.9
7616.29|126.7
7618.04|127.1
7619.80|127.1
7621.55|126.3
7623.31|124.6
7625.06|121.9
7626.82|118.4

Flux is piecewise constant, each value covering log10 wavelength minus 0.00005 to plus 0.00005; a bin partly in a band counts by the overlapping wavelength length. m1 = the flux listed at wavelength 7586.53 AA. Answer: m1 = 129.4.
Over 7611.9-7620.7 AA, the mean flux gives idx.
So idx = 126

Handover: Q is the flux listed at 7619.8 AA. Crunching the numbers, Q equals 127.1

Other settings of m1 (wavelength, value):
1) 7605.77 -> 119.9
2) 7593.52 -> 116.4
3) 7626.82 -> 118.4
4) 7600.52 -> 119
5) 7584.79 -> 133.9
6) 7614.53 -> 125.9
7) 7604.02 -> 119.8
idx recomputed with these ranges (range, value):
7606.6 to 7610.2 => 121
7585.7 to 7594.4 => 122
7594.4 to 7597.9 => 117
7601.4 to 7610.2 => 120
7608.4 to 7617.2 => 124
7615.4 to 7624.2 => 126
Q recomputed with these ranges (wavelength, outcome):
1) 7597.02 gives 117.1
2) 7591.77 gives 117.6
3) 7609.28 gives 121.4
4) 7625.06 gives 121.9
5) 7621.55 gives 126.3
